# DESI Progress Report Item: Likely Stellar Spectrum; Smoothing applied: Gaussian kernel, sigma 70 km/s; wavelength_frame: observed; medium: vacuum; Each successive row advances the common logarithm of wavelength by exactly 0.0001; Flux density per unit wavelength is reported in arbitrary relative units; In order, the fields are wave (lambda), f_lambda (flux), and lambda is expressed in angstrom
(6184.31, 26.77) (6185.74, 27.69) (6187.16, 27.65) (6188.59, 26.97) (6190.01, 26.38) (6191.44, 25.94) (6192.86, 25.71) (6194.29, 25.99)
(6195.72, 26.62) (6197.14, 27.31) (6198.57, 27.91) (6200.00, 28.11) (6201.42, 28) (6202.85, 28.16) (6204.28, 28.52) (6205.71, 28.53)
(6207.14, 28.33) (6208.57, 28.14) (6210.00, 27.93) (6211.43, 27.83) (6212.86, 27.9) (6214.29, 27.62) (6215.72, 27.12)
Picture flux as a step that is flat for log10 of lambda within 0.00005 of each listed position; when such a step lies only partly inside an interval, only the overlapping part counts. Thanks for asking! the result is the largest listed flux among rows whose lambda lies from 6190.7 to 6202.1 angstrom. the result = 28.11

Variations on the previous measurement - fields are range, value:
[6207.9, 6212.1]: 28.14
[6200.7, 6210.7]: 28.53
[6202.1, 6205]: 28.52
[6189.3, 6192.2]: 26.38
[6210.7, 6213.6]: 27.9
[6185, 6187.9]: 27.69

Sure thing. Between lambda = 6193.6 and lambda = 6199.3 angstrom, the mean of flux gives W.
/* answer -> 27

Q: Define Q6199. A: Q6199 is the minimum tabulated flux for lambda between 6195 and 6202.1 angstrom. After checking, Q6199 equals 26.62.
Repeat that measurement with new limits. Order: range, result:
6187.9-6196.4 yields 25.71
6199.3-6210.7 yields 27.93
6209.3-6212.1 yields 27.83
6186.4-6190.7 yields 26.38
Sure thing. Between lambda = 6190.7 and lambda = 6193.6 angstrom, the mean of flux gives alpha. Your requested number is 25.8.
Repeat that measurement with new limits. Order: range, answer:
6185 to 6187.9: 27.6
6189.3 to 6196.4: 26.1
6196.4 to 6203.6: 27.9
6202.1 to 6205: 28.3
